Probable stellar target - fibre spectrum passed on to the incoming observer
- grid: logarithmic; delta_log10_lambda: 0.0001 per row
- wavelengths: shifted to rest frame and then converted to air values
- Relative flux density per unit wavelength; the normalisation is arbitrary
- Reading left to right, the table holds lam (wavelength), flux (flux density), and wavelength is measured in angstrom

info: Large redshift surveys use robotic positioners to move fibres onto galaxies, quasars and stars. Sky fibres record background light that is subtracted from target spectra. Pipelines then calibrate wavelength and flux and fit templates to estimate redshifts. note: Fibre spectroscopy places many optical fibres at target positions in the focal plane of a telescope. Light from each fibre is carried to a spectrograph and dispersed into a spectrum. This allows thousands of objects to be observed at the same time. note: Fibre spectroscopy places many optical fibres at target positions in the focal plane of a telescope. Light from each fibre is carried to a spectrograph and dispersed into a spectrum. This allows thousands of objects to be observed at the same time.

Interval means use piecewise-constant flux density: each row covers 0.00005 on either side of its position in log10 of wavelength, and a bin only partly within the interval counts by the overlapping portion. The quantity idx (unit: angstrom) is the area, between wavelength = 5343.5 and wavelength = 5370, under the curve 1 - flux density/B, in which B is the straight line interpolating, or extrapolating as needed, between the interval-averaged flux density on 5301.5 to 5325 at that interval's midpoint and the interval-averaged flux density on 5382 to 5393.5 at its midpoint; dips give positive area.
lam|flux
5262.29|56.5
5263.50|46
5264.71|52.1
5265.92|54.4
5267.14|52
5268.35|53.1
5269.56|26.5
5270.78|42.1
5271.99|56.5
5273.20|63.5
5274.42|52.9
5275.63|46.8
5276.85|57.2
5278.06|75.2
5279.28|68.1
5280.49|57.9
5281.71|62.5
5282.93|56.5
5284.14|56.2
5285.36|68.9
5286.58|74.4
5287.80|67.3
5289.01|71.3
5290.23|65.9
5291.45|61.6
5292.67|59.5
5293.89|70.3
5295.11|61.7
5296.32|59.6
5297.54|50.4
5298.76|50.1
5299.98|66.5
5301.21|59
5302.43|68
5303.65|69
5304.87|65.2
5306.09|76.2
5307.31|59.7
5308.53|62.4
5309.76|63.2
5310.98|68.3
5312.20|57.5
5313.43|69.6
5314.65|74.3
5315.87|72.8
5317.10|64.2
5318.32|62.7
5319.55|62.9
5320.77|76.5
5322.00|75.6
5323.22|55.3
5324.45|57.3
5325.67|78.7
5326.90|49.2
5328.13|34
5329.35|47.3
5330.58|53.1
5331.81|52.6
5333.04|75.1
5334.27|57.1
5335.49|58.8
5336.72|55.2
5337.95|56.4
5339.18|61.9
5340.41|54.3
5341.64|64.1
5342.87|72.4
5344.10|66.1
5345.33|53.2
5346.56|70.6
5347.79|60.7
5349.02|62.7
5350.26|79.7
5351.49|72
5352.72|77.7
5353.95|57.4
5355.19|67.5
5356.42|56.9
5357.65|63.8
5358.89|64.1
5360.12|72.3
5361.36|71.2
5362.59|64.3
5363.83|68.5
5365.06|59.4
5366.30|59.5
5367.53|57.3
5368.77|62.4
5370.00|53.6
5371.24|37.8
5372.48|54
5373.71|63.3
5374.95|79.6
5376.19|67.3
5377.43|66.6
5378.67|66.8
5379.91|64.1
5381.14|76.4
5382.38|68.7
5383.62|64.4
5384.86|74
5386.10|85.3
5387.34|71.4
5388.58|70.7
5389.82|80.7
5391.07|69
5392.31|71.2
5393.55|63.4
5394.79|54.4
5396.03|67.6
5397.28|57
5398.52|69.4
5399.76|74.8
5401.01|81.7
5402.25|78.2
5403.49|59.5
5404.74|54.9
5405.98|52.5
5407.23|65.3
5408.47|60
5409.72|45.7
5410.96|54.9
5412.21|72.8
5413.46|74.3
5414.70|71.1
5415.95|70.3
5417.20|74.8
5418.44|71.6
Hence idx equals 1.9 angstrom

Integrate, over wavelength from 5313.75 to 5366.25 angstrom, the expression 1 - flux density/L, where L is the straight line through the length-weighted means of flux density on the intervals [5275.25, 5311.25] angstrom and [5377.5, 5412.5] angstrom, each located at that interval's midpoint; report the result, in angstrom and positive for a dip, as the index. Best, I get 1.3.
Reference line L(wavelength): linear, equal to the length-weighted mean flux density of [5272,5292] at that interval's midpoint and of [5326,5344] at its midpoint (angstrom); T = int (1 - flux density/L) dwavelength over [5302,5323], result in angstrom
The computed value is -2.8 angstrom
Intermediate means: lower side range 62.7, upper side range 57.2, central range 67.3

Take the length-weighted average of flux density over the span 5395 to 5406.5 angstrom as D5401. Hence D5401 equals 65.9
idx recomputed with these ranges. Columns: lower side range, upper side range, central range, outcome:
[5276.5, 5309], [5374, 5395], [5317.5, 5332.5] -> 1.63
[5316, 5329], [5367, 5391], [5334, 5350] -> 0.48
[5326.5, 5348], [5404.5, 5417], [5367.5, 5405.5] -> -3.41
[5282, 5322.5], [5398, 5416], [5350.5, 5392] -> -0.71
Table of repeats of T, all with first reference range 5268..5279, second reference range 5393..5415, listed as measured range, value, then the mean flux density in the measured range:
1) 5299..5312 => -2.1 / 65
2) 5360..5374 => 0.3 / 59.8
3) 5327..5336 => 0.7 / 53.7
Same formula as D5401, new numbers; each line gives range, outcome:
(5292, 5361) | 63.1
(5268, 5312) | 61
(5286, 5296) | 66.3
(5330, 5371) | 62.9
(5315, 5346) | 60.8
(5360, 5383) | 63.7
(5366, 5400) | 66.1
